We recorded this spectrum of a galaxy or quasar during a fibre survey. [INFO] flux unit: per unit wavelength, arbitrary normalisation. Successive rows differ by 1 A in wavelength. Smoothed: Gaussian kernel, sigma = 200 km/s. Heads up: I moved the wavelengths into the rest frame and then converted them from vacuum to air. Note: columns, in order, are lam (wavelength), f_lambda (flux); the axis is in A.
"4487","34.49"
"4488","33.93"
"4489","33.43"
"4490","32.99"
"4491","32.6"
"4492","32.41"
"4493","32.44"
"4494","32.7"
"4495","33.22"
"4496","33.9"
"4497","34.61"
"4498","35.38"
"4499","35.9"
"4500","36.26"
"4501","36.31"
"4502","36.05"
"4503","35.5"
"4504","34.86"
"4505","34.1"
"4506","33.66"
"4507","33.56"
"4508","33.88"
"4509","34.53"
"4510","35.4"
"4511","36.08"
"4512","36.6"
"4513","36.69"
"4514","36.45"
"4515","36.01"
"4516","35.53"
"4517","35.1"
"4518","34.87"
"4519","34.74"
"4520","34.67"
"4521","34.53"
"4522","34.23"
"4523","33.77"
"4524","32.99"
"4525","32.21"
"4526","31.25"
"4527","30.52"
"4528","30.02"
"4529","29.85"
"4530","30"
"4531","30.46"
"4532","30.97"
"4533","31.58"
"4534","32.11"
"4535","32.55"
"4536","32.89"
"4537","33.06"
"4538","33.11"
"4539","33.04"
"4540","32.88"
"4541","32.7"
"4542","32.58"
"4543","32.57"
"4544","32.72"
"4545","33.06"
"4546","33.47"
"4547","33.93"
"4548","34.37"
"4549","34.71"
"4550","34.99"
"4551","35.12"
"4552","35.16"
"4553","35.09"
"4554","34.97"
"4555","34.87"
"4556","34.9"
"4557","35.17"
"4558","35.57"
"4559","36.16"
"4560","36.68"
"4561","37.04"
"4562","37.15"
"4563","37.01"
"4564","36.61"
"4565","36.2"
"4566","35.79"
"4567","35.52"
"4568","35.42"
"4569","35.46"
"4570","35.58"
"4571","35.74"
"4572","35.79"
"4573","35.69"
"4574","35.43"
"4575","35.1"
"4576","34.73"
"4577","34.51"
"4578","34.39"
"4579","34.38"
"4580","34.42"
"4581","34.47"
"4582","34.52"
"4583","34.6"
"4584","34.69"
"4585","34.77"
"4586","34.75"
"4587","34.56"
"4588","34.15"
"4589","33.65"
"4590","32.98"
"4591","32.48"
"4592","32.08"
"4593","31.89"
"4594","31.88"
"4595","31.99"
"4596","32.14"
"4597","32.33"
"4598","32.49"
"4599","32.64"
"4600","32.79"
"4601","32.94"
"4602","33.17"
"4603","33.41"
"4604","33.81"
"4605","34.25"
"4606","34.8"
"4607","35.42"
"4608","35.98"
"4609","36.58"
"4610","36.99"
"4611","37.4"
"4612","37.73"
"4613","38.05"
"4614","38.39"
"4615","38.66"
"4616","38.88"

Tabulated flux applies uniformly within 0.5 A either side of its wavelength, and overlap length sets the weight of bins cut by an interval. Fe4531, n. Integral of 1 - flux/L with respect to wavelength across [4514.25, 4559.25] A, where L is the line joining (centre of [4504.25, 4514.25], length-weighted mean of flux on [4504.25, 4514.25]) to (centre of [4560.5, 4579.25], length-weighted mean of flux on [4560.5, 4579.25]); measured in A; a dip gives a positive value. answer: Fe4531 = 2.4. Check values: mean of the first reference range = 35.1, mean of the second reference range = 35.7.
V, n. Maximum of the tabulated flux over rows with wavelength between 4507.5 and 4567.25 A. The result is 37.15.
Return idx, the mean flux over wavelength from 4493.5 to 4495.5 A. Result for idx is 33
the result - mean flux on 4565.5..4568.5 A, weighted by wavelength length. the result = 35.6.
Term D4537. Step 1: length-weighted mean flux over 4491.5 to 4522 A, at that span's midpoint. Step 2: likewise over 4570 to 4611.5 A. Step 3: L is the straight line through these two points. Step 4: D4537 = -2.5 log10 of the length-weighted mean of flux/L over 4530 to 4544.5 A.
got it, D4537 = 0.08 mag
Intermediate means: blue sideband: 34.9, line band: 32.3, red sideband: 34.2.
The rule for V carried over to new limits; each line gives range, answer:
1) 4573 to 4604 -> 35.69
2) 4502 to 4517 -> 36.69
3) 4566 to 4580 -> 35.79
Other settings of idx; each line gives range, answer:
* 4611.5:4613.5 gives 37.9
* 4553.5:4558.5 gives 35.1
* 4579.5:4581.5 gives 34.4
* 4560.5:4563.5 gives 37.1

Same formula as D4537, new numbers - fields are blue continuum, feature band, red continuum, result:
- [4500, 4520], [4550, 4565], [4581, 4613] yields -0.04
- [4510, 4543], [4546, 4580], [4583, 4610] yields -0.06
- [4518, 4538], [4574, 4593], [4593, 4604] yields -0.05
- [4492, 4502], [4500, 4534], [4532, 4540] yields -0.01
